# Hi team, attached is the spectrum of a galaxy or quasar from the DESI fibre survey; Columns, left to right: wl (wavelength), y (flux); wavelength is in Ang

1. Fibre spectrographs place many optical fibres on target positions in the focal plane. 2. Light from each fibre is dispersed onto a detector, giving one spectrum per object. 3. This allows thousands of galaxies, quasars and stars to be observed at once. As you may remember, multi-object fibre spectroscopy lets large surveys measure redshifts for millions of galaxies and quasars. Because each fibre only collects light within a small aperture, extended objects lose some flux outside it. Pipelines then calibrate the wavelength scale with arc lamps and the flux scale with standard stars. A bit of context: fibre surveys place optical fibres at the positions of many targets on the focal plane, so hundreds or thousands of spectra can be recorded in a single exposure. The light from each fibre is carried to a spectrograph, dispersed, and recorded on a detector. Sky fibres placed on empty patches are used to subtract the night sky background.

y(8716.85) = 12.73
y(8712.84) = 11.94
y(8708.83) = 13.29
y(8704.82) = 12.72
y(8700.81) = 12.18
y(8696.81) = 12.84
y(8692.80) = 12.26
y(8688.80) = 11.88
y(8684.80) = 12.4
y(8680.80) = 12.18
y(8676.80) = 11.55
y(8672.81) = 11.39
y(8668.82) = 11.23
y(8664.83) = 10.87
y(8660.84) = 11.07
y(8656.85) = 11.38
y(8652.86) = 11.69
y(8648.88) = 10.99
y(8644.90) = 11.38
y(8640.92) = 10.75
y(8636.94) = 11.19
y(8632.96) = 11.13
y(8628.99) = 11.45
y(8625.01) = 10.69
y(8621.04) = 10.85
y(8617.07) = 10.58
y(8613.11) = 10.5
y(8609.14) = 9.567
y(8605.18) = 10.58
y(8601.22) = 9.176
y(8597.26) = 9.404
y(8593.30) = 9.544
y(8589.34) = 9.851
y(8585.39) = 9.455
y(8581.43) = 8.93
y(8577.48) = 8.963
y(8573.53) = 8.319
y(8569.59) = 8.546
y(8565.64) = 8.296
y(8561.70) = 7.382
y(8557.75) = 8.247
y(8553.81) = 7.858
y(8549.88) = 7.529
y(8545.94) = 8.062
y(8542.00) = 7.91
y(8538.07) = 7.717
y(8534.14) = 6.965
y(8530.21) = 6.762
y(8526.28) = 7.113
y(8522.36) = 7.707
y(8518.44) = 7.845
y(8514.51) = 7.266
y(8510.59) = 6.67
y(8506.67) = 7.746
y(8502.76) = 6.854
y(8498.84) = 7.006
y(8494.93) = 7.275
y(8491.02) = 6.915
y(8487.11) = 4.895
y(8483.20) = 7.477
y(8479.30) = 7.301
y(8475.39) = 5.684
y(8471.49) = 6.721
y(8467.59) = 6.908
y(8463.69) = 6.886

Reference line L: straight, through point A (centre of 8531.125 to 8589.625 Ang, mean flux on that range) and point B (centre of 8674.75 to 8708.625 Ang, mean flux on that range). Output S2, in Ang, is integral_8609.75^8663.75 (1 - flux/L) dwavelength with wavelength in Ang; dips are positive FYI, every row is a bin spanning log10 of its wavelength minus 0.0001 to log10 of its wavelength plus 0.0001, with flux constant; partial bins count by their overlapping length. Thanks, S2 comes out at -2.21 Ang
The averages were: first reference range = 8.2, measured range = 11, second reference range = 12.3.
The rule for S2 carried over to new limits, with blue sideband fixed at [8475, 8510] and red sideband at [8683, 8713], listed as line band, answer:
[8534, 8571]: 2.60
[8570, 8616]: 0.62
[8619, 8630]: -0.52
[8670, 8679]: 0.27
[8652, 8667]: 0.25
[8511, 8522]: 0.07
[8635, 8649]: -0.19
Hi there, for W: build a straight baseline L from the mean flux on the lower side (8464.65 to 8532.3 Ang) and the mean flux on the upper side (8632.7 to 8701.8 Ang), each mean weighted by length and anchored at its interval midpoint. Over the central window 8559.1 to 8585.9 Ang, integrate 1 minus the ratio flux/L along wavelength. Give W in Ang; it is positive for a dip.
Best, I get 1.5 Ang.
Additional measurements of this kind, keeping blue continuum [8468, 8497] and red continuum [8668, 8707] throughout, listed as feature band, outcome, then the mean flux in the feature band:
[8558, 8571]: 1.09 Ang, 8.07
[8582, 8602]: 0.17 Ang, 9.46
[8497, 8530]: 0.89 Ang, 7.25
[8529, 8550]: 1.65 Ang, 7.51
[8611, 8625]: -0.54 Ang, 10.6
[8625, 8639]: -0.74 Ang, 11.2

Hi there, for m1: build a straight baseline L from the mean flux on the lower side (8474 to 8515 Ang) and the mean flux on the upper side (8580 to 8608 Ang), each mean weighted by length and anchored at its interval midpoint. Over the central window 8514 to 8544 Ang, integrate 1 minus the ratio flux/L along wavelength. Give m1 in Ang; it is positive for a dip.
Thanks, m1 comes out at 1.4 Ang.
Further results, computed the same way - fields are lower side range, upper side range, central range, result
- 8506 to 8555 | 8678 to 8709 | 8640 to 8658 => -0.35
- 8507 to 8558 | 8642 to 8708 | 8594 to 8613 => -0.25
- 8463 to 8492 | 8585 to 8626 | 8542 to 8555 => 1.01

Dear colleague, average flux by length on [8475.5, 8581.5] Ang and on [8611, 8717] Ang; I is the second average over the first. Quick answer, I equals 1.55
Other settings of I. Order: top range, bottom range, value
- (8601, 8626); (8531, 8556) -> 1.35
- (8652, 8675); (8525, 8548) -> 1.51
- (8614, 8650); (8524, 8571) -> 1.43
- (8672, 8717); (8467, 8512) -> 1.81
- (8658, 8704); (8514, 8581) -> 1.51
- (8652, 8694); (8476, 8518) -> 1.68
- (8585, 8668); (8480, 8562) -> 1.45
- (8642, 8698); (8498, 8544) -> 1.59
